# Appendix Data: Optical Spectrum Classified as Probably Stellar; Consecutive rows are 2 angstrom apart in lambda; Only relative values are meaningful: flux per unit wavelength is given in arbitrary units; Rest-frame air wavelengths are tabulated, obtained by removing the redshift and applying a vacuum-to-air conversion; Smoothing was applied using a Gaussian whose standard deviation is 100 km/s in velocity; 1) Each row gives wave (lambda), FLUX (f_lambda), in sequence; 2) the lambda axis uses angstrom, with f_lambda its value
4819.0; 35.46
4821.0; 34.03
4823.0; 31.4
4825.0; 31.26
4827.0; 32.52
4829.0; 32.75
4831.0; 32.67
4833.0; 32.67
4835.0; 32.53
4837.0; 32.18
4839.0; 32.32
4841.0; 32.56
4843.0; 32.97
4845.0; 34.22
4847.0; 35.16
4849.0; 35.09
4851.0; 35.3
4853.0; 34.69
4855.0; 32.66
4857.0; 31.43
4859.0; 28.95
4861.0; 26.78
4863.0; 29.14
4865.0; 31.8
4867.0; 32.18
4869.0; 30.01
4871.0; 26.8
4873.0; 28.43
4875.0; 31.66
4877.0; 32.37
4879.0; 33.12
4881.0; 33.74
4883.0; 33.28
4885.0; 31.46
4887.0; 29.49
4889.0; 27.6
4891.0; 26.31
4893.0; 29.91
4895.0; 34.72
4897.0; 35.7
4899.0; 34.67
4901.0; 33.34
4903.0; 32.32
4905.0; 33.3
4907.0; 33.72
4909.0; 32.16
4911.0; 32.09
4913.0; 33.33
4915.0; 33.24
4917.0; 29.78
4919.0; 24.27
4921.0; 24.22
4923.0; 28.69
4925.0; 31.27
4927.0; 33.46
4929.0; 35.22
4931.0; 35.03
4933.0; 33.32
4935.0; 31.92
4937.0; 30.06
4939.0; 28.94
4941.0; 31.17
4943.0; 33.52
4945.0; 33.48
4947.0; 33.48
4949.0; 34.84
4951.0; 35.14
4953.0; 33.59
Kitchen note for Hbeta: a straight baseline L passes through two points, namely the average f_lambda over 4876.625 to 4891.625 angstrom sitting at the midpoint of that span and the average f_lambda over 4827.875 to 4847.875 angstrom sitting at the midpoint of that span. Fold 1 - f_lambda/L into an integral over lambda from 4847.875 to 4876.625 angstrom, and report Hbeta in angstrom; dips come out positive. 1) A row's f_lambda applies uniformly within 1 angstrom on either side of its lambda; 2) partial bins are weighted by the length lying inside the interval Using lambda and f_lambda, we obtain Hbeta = 0.7 angstrom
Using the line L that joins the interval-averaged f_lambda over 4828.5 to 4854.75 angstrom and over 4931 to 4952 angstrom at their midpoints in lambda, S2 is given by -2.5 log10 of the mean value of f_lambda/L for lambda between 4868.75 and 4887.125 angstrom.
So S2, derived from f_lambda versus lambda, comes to 0.069 mag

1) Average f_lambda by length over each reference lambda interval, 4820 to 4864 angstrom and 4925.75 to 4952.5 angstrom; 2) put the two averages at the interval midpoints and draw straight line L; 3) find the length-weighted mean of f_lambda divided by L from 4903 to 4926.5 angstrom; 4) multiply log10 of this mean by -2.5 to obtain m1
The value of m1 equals 0.07 mag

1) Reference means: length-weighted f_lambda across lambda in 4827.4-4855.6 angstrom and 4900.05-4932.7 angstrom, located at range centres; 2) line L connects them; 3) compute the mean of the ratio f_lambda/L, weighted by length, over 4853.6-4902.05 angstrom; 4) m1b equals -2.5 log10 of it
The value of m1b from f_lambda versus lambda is 0.049 mag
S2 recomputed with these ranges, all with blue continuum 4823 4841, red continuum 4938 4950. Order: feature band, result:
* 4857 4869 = 0.086 mag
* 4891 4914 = -0.014 mag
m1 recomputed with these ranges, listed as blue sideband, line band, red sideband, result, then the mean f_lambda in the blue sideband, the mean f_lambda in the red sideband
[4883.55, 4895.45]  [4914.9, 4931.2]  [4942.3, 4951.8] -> 0.07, 29.8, 34.1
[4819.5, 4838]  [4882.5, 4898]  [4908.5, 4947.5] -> 0.03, 32.5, 31.4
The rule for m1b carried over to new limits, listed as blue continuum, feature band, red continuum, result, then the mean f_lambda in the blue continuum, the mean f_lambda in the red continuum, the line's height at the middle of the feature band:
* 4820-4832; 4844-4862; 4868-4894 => -0.04 mag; 32.4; 30.3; 31.4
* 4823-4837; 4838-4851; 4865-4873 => -0.08 mag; 32.3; 29.8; 31.4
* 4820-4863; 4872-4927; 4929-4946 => 0.04 mag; 32.5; 32.4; 32.4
